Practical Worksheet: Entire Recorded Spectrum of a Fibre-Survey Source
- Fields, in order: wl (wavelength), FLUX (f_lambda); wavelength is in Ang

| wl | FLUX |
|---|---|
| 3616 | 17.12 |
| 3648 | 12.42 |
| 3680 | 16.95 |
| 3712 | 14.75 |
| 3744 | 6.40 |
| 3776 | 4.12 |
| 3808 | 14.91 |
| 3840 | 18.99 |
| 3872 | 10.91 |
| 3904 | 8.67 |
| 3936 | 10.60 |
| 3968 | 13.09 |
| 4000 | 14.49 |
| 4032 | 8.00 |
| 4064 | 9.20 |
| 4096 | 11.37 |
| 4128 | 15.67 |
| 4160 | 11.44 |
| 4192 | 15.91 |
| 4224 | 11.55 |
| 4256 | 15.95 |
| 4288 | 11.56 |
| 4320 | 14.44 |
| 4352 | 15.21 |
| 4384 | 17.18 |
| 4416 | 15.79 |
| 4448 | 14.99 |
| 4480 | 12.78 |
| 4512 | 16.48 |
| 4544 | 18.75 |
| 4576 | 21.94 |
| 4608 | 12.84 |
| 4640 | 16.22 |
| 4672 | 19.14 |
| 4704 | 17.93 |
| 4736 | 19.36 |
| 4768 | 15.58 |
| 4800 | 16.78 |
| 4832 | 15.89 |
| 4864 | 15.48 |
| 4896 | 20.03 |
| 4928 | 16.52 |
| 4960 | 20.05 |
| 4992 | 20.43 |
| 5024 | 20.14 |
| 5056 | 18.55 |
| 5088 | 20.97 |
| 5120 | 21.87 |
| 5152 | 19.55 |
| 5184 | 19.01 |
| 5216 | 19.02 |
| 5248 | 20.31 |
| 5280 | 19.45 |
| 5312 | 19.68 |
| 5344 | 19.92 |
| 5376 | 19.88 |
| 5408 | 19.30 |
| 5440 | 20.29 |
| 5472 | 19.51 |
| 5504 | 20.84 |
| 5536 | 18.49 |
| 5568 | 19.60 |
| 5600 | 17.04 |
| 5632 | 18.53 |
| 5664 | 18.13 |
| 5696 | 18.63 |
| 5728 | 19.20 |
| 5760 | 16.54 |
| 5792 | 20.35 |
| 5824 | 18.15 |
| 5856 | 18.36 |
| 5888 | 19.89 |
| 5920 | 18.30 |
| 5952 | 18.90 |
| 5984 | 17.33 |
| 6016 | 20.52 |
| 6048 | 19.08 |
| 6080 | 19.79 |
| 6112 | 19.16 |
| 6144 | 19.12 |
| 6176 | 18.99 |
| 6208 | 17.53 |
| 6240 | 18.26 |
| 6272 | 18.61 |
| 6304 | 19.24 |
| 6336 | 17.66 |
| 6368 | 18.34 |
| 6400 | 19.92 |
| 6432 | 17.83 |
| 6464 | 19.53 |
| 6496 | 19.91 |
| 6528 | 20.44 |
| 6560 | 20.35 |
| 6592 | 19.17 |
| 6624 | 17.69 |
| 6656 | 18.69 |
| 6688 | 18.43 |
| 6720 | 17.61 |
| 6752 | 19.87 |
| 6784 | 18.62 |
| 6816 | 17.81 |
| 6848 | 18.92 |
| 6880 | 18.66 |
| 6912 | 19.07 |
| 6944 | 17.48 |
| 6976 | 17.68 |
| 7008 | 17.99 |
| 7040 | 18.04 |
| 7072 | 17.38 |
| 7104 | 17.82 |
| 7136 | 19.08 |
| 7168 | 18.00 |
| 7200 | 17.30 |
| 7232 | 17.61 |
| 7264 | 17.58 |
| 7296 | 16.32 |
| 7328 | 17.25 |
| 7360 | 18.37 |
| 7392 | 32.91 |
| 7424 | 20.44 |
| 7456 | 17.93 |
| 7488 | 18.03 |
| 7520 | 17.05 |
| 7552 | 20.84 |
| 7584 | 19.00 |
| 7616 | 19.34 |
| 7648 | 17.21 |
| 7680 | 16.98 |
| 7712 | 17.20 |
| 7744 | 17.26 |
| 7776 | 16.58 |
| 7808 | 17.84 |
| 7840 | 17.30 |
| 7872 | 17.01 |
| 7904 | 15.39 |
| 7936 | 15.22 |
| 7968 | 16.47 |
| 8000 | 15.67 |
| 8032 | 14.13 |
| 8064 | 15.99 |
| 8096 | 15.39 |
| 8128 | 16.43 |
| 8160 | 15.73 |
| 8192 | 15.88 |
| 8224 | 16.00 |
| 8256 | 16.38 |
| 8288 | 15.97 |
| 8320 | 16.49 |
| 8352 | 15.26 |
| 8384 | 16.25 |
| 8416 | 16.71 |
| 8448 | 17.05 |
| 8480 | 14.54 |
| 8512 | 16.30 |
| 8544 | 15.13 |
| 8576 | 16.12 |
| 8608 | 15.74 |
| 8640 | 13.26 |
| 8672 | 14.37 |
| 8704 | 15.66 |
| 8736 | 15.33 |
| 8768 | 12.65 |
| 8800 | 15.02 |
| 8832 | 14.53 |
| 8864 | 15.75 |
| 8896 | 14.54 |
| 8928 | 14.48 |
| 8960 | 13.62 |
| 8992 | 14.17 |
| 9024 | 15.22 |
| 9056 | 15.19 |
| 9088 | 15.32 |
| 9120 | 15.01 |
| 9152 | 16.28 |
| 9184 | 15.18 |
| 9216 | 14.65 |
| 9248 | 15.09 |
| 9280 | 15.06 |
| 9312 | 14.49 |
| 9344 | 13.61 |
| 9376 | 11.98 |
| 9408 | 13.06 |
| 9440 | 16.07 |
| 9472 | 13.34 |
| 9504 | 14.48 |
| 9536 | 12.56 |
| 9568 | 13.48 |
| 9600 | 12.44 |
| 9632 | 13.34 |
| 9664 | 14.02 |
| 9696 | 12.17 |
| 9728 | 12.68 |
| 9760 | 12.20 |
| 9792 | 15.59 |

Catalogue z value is 0.125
